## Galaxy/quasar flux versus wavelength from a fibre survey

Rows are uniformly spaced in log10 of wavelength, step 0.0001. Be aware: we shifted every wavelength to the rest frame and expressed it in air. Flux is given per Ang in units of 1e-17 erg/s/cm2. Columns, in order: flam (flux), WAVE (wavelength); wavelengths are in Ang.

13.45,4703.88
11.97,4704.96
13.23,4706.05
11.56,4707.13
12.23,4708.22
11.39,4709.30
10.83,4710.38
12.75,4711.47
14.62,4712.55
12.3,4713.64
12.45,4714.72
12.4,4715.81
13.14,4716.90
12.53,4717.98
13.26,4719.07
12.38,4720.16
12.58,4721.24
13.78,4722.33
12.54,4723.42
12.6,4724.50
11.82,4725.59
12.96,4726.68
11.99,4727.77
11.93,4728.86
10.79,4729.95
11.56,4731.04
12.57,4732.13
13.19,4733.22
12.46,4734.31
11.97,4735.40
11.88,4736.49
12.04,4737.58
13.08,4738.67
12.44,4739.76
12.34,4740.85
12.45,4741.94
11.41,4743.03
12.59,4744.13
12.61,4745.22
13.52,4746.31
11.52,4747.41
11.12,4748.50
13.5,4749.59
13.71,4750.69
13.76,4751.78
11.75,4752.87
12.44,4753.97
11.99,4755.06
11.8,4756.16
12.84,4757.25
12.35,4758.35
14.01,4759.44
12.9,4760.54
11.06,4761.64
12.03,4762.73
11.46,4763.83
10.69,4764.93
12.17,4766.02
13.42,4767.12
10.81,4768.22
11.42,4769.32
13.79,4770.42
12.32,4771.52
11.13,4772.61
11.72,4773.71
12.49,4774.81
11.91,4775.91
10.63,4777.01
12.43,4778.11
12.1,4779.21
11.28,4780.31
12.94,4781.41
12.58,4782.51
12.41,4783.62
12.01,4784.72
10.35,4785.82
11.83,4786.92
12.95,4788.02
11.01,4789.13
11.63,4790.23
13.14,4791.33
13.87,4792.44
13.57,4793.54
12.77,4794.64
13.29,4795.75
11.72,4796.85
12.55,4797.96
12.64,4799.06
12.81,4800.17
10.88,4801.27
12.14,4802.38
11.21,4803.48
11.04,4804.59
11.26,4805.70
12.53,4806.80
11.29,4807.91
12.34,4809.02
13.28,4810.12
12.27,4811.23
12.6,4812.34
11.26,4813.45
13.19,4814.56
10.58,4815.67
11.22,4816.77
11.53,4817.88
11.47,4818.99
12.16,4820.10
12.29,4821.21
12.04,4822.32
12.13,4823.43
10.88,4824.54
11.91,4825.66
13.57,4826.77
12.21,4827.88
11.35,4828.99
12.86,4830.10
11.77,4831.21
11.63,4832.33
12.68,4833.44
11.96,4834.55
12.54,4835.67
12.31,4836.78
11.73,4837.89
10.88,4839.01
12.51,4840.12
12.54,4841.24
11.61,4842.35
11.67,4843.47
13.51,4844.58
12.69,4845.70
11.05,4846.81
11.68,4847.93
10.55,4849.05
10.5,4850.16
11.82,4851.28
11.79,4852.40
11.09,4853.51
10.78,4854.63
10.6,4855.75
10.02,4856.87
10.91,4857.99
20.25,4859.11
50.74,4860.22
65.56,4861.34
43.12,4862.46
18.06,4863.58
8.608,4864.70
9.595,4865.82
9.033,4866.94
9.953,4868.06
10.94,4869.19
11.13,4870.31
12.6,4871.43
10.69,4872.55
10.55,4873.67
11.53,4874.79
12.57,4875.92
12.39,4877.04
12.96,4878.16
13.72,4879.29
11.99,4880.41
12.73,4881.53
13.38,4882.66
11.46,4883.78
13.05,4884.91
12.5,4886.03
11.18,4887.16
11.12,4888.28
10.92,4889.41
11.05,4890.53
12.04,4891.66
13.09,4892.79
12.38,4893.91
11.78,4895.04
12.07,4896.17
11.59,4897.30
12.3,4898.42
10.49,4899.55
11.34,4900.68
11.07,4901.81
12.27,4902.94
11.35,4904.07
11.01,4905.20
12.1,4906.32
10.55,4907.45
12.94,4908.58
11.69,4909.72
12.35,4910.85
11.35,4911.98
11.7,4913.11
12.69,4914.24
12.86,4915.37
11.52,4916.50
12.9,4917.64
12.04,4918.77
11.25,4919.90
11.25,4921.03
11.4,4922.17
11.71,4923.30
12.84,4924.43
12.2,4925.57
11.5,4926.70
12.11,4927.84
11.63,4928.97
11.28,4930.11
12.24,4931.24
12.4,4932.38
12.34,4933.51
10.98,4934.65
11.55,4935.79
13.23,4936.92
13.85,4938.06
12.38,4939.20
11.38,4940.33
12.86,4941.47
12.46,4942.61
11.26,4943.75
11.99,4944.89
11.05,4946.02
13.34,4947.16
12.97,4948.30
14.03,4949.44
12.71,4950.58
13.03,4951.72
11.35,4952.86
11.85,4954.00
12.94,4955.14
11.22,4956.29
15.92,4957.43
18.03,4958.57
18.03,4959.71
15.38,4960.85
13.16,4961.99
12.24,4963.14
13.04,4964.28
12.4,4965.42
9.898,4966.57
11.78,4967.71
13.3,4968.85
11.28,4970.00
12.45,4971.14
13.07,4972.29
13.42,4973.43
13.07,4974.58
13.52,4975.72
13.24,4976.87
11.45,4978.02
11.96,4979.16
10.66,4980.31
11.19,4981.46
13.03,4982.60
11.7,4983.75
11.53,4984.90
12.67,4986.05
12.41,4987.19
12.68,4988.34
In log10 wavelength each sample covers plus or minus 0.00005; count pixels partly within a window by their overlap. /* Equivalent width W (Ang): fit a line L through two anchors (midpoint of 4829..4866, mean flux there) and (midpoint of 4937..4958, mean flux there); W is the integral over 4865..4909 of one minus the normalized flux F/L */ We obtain 8.61 Ang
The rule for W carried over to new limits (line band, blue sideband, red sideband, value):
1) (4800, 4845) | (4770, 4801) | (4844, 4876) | 6.7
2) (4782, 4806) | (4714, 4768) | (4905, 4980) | 0.5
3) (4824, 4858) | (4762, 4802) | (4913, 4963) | 1.6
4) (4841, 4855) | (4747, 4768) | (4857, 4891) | 3.3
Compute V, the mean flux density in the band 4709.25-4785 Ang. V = 12.3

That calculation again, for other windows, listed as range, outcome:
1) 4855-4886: 16.5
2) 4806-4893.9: 13.5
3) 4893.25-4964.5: 12.4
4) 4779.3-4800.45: 12.4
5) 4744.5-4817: 12.2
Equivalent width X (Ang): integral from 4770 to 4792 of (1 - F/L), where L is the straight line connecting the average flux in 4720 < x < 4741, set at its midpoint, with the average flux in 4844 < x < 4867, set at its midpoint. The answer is 3.9 Ang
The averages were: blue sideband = 12.3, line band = 12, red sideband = 17.9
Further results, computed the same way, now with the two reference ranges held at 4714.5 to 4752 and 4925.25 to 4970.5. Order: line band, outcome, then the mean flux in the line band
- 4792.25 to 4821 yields 0.98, 12.1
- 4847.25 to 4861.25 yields -4.61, 16.7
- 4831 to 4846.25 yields 0.50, 12.1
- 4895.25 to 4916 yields 1.43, 11.8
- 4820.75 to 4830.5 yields 0.34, 12.1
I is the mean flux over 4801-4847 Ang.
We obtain 12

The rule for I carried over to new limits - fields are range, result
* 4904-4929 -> 11.9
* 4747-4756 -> 12.5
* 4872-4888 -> 12.2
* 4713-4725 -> 12.7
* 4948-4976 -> 13.2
